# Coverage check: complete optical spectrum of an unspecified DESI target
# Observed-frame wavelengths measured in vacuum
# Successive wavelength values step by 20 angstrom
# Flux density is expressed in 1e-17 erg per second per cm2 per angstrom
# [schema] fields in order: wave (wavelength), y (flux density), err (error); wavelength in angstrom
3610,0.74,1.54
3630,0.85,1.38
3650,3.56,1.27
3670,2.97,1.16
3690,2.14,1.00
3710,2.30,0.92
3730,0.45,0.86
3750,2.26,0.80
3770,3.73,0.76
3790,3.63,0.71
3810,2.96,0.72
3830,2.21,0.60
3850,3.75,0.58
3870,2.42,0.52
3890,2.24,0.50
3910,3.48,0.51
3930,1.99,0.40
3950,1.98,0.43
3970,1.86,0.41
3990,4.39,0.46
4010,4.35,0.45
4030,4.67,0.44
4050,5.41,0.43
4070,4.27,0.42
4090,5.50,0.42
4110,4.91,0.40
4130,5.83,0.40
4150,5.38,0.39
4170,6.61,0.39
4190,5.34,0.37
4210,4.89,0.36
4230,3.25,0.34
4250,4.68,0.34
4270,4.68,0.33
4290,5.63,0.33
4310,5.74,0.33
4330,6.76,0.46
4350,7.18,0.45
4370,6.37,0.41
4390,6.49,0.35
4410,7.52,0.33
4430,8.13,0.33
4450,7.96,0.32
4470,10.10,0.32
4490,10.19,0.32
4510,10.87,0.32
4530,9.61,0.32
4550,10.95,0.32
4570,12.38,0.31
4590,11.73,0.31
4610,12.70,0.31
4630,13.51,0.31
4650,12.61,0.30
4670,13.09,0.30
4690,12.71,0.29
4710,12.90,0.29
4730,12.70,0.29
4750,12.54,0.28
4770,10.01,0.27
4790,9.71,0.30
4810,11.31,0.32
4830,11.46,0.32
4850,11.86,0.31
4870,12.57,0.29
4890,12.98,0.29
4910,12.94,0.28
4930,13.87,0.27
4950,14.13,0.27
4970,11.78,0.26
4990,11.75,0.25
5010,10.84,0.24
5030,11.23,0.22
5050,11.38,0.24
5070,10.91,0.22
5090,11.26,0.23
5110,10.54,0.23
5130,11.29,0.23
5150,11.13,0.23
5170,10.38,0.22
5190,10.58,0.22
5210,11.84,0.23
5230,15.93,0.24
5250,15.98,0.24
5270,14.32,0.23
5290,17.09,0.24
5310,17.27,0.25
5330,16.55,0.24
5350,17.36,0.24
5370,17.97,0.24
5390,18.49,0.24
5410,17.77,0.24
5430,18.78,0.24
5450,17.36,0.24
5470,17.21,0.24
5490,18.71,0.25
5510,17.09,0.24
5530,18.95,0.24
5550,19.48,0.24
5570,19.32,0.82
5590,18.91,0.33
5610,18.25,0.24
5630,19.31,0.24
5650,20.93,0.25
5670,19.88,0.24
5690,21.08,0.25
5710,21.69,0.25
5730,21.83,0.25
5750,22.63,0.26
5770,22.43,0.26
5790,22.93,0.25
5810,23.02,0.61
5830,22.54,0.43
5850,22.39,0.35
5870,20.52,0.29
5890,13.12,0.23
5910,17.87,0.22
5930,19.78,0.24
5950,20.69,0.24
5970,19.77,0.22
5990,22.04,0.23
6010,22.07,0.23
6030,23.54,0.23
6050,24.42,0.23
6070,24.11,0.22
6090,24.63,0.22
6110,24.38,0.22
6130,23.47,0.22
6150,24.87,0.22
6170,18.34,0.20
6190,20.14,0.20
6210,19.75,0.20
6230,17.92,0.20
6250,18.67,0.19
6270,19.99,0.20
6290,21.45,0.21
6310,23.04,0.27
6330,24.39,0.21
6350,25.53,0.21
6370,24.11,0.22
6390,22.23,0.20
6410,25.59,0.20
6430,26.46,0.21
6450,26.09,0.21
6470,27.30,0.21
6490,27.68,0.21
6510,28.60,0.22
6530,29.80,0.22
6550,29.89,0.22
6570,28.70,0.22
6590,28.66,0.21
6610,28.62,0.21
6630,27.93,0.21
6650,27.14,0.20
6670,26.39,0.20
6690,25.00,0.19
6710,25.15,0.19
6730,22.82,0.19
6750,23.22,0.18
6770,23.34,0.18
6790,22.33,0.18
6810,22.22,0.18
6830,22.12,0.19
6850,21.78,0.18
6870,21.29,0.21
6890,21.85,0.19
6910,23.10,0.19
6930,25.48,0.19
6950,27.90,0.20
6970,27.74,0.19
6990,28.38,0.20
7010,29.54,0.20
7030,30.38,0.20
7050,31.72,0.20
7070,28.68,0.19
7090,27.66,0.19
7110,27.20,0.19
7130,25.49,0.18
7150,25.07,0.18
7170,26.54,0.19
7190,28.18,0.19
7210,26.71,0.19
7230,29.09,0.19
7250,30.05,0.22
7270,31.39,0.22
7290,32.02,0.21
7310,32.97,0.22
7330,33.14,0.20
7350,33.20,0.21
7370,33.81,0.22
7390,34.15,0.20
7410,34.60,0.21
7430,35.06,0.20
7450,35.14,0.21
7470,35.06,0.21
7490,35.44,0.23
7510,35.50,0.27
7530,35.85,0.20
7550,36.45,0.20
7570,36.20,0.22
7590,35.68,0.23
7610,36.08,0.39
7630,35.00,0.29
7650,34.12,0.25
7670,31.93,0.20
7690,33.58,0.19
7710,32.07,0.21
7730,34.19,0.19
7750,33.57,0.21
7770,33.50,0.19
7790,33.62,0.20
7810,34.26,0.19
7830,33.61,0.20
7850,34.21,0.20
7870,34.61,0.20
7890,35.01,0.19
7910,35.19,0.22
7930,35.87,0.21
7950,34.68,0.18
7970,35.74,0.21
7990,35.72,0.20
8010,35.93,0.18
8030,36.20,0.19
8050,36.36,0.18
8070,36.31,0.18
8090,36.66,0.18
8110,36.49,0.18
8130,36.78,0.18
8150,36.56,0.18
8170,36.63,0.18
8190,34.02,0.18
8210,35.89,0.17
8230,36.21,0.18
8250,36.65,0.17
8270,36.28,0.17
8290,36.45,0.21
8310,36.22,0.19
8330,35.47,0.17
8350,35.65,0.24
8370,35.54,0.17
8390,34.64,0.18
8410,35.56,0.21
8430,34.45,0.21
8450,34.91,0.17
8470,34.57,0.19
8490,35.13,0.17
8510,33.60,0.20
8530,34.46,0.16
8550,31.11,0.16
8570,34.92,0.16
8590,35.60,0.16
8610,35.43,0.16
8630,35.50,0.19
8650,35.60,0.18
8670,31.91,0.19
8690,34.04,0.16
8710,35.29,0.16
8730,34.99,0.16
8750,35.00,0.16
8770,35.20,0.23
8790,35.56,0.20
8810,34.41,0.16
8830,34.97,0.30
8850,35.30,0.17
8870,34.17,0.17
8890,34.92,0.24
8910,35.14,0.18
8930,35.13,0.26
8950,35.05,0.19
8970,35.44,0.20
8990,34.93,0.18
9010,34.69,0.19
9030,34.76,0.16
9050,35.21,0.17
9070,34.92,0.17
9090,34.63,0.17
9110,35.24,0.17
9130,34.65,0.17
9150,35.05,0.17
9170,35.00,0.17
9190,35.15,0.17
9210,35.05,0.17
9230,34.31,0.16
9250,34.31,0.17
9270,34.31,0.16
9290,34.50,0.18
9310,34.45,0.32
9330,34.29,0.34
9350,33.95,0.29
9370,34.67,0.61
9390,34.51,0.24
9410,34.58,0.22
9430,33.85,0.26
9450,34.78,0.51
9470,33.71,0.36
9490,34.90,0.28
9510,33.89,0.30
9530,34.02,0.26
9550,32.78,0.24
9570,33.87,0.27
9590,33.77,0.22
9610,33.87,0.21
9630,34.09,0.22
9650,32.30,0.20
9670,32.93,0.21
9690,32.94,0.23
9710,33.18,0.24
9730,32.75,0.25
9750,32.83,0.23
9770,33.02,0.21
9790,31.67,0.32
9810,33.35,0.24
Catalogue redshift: 0.00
